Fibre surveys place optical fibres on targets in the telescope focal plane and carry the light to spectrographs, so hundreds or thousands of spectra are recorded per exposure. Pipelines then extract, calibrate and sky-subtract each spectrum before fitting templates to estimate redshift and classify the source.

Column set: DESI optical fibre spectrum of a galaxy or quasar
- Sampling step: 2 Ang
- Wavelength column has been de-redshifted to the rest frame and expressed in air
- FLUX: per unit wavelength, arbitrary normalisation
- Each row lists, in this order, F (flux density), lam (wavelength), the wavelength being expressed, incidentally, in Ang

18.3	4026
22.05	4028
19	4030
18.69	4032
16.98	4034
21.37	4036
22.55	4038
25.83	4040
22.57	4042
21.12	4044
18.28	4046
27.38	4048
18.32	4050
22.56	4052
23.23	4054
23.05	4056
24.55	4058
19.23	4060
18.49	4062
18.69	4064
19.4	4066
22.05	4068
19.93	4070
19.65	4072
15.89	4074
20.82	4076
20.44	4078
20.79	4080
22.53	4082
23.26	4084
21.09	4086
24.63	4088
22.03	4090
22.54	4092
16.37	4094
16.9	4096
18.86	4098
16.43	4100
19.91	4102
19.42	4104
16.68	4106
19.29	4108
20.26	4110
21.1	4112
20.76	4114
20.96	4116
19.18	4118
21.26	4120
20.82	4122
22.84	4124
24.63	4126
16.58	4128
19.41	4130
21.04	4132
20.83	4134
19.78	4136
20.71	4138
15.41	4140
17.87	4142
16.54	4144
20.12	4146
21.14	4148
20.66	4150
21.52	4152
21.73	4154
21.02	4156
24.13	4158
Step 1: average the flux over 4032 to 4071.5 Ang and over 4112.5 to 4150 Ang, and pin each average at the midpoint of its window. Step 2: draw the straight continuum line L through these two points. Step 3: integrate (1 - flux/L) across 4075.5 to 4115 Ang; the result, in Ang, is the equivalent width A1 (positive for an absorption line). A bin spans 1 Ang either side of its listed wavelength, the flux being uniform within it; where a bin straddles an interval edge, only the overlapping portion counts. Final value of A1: 0.8 Ang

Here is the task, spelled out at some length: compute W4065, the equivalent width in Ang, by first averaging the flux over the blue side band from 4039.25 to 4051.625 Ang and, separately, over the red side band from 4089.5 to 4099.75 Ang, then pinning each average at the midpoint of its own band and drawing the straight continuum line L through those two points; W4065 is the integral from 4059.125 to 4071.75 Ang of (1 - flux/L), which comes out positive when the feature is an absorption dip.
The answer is 0.8 Ang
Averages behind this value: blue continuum 22.2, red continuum 19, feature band 19.6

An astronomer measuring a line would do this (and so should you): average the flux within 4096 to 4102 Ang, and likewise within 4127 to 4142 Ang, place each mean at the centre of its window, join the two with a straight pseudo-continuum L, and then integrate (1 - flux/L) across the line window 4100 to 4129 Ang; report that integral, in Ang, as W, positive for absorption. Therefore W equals -2.7 Ang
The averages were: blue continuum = 17.9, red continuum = 19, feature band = 20.1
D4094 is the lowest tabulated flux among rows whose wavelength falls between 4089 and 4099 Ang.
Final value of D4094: 16.37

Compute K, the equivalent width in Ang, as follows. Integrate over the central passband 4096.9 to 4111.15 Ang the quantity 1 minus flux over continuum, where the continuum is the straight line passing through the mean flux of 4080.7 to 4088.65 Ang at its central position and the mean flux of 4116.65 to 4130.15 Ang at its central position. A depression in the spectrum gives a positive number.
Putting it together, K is 2.0 Ang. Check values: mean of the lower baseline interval 22.7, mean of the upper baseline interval 20.8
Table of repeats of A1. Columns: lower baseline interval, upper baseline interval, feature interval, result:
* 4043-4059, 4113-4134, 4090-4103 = 1.56 Ang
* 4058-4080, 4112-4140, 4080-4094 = -1.48 Ang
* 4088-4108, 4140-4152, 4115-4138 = -1.86 Ang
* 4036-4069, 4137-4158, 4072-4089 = 0.05 Ang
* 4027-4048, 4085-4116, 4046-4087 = -0.94 Ang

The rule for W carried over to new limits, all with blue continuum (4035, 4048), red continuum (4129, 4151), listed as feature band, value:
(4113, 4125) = -0.56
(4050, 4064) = 0.34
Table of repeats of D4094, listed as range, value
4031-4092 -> 15.89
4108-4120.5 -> 19.18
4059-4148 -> 15.41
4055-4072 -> 18.49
